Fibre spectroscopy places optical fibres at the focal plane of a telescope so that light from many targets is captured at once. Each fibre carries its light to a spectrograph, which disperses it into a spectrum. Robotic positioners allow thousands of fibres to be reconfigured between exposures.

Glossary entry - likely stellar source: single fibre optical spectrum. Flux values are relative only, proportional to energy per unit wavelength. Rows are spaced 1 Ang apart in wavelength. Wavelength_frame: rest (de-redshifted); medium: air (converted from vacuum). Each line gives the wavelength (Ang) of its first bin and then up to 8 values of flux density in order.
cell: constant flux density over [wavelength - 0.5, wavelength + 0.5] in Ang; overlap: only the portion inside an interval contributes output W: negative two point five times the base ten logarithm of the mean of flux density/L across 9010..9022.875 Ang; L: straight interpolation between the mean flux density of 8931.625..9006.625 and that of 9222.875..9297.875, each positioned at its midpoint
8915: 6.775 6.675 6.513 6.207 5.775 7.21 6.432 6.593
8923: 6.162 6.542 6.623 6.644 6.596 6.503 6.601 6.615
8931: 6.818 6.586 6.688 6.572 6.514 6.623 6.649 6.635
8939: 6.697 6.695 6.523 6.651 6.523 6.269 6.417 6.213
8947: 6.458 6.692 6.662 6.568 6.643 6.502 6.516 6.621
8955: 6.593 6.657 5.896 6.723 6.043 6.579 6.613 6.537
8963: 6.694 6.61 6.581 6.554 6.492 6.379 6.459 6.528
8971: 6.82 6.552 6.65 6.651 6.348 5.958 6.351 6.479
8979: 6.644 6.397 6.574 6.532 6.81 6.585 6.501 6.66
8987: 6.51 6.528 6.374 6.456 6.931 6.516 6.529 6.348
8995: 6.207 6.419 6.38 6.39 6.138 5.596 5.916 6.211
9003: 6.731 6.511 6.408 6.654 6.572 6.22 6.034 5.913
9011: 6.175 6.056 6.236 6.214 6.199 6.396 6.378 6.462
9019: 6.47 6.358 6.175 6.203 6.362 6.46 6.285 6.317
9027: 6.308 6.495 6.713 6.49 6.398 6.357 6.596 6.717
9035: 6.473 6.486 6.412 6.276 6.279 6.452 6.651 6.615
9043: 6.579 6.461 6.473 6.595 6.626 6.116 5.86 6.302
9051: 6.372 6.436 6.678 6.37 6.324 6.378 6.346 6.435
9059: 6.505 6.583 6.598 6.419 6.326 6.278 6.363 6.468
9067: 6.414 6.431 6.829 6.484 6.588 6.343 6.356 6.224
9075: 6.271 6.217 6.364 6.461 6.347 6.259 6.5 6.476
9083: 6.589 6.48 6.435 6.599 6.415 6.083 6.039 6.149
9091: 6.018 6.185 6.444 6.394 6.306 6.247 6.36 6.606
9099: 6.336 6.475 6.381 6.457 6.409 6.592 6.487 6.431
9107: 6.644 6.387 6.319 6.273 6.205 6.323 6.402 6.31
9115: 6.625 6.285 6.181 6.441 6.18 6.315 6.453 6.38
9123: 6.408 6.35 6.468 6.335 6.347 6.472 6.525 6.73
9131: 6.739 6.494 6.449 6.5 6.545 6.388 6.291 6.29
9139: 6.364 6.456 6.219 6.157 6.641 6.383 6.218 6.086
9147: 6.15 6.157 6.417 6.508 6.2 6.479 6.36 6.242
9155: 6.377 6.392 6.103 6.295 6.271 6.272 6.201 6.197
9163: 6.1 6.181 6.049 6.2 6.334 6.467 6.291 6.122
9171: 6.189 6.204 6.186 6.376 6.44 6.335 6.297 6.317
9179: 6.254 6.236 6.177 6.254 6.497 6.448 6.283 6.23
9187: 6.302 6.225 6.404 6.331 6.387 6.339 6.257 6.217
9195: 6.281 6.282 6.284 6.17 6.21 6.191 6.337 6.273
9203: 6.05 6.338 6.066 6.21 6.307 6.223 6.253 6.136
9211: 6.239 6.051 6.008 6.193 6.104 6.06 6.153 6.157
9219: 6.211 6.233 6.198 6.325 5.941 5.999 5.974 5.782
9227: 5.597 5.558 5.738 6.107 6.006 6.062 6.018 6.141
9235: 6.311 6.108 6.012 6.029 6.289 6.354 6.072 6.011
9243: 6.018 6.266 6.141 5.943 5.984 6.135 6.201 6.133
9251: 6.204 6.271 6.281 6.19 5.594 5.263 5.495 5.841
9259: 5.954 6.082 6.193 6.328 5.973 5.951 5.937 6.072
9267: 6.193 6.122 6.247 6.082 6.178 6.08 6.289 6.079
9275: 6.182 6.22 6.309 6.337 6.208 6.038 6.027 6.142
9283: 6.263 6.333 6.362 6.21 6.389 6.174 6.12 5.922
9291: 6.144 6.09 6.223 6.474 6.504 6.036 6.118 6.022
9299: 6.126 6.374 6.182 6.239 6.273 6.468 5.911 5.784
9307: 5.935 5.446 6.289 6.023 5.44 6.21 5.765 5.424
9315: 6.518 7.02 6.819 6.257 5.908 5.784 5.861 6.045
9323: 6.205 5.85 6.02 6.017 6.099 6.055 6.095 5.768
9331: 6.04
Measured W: 0.03 mag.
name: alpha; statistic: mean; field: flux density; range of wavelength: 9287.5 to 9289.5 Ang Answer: 6.15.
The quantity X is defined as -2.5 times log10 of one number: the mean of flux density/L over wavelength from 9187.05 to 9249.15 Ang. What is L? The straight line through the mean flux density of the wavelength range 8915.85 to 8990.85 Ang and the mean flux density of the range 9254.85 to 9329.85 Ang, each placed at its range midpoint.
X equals 0.01 mag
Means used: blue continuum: 6.53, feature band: 6.14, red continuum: 6.1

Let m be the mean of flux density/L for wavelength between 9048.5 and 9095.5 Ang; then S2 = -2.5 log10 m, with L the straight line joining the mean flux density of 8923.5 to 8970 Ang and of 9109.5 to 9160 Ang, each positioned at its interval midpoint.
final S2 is 0.01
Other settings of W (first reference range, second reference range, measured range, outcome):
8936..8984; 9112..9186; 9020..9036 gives 0.01 mag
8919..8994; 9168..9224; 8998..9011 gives 0.04 mag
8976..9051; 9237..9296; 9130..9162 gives -0.02 mag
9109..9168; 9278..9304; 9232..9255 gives 0.02 mag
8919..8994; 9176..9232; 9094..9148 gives -0.02 mag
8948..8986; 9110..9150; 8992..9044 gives 0.02 mag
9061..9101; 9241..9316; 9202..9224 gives 0.01 mag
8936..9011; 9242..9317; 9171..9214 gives -0.01 mag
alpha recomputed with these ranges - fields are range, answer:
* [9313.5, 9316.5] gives 6.32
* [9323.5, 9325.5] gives 5.93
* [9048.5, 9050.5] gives 6.08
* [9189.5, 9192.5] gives 6.35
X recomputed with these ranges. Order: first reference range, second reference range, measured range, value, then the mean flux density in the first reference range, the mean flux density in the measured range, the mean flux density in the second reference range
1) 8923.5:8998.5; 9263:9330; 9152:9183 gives 0.00 mag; 6.53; 6.26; 6.13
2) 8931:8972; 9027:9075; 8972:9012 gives 0.02 mag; 6.55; 6.4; 6.44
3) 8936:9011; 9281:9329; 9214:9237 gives 0.03 mag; 6.47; 6.04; 6.12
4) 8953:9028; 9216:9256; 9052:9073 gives -0.02 mag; 6.41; 6.46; 6.06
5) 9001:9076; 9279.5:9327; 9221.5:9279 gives 0.02 mag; 6.39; 6.06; 6.12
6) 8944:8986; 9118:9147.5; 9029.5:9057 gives 0.00 mag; 6.51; 6.43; 6.39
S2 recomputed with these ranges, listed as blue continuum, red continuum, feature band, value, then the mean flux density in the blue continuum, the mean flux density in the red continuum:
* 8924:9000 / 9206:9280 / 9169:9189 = -0.02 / 6.52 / 6.08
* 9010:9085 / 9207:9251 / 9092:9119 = -0.02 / 6.4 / 6.08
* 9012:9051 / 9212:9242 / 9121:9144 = -0.04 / 6.4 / 6.06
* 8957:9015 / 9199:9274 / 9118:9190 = -0.02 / 6.42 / 6.08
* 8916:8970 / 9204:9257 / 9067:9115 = -0.02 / 6.53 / 6.07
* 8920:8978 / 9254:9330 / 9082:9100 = 0.00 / 6.54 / 6.1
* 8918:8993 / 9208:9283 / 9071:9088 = -0.01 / 6.54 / 6.08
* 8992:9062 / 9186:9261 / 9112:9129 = -0.02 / 6.37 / 6.11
